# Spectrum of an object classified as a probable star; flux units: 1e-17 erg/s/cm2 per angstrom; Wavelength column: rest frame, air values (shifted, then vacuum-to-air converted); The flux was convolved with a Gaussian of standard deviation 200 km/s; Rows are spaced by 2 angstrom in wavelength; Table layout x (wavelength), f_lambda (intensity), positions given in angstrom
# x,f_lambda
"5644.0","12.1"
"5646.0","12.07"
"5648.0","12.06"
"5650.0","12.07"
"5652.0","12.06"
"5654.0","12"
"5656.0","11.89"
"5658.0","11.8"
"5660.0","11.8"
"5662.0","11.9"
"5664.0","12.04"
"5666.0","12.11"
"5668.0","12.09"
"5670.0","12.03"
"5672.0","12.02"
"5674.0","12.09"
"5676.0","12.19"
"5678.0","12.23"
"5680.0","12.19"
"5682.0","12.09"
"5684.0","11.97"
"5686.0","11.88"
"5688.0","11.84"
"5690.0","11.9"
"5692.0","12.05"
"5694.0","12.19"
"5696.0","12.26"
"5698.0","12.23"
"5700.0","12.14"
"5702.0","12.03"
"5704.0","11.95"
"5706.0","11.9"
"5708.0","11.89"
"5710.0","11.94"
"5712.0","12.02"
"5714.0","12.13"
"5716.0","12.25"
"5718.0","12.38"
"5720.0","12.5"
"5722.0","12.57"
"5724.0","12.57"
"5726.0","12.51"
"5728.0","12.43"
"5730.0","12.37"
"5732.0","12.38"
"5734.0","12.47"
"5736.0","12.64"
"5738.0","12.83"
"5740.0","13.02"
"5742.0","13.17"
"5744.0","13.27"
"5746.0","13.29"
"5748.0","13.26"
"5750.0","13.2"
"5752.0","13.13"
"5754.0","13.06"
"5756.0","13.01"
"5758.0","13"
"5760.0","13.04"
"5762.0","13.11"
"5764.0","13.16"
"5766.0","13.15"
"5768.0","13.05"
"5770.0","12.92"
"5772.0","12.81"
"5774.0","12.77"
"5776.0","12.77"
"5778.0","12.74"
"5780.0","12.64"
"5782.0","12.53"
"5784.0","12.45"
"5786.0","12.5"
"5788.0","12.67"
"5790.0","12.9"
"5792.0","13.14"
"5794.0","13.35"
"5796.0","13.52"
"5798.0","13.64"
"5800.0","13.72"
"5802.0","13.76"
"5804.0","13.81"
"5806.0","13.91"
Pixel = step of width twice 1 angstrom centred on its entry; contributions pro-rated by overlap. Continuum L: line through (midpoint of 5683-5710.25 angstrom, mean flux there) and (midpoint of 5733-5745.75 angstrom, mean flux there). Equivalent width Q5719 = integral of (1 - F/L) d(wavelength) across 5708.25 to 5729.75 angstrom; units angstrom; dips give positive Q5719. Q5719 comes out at 0.3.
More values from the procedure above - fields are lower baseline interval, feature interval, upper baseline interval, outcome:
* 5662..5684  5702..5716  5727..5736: 0.4 angstrom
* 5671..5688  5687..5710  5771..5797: 0.3 angstrom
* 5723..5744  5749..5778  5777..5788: -0.9 angstrom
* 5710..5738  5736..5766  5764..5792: -1.2 angstrom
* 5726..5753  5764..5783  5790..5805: 0.6 angstrom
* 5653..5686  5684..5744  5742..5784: 0.9 angstrom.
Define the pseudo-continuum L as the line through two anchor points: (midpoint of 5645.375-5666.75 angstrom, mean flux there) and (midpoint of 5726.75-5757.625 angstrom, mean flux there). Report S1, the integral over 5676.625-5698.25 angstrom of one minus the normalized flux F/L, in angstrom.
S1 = 0.4 angstrom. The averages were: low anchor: 12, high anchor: 12.9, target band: 12.1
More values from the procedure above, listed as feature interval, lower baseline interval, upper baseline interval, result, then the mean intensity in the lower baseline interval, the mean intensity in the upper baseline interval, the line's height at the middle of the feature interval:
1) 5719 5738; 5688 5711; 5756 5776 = -0.1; 12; 13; 12.5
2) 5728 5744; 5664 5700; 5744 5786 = -0.1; 12.1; 13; 12.6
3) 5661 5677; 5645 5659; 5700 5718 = -0.1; 12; 12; 12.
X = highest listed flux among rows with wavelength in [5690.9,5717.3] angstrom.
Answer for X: 12.26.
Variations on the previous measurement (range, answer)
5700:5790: 13.29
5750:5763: 13.2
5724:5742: 13.17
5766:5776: 13.15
